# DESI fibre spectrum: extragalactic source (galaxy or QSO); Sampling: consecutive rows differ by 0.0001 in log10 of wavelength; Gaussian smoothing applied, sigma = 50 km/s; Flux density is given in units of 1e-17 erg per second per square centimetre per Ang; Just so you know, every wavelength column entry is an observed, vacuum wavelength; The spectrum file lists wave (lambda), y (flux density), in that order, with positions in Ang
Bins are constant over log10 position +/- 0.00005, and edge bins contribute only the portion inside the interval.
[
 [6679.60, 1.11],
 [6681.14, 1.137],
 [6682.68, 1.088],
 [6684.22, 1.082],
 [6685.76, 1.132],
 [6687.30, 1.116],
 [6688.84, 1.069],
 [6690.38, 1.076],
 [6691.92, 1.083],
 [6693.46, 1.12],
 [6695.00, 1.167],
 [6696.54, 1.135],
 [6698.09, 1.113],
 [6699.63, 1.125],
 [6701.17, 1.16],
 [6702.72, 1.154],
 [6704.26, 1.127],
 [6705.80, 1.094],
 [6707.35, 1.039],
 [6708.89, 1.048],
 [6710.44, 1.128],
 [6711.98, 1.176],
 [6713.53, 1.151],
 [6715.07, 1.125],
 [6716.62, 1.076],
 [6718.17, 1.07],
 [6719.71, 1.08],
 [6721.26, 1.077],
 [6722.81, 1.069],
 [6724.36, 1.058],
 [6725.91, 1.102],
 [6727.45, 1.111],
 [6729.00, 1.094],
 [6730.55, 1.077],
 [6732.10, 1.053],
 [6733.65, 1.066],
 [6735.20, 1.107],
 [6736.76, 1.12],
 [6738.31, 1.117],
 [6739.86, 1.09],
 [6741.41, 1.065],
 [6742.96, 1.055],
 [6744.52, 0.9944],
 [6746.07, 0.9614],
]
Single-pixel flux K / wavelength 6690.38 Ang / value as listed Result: 1.076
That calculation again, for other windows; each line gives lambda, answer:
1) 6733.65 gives 1.066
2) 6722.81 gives 1.069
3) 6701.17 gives 1.16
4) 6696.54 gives 1.135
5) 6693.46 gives 1.12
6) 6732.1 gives 1.053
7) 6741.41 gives 1.065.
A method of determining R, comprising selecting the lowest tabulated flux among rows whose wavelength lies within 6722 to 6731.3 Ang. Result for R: 1.058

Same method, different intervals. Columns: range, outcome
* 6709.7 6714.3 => 1.128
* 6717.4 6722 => 1.07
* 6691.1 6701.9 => 1.083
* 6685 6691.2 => 1.069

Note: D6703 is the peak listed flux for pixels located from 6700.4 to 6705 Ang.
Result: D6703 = 1.16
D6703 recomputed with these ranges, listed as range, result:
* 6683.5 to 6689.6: 1.132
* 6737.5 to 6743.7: 1.117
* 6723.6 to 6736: 1.111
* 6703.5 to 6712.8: 1.176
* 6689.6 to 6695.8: 1.167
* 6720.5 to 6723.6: 1.077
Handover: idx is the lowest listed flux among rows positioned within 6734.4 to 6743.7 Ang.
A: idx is 1.055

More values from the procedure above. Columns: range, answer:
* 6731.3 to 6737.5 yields 1.053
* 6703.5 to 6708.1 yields 1.039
